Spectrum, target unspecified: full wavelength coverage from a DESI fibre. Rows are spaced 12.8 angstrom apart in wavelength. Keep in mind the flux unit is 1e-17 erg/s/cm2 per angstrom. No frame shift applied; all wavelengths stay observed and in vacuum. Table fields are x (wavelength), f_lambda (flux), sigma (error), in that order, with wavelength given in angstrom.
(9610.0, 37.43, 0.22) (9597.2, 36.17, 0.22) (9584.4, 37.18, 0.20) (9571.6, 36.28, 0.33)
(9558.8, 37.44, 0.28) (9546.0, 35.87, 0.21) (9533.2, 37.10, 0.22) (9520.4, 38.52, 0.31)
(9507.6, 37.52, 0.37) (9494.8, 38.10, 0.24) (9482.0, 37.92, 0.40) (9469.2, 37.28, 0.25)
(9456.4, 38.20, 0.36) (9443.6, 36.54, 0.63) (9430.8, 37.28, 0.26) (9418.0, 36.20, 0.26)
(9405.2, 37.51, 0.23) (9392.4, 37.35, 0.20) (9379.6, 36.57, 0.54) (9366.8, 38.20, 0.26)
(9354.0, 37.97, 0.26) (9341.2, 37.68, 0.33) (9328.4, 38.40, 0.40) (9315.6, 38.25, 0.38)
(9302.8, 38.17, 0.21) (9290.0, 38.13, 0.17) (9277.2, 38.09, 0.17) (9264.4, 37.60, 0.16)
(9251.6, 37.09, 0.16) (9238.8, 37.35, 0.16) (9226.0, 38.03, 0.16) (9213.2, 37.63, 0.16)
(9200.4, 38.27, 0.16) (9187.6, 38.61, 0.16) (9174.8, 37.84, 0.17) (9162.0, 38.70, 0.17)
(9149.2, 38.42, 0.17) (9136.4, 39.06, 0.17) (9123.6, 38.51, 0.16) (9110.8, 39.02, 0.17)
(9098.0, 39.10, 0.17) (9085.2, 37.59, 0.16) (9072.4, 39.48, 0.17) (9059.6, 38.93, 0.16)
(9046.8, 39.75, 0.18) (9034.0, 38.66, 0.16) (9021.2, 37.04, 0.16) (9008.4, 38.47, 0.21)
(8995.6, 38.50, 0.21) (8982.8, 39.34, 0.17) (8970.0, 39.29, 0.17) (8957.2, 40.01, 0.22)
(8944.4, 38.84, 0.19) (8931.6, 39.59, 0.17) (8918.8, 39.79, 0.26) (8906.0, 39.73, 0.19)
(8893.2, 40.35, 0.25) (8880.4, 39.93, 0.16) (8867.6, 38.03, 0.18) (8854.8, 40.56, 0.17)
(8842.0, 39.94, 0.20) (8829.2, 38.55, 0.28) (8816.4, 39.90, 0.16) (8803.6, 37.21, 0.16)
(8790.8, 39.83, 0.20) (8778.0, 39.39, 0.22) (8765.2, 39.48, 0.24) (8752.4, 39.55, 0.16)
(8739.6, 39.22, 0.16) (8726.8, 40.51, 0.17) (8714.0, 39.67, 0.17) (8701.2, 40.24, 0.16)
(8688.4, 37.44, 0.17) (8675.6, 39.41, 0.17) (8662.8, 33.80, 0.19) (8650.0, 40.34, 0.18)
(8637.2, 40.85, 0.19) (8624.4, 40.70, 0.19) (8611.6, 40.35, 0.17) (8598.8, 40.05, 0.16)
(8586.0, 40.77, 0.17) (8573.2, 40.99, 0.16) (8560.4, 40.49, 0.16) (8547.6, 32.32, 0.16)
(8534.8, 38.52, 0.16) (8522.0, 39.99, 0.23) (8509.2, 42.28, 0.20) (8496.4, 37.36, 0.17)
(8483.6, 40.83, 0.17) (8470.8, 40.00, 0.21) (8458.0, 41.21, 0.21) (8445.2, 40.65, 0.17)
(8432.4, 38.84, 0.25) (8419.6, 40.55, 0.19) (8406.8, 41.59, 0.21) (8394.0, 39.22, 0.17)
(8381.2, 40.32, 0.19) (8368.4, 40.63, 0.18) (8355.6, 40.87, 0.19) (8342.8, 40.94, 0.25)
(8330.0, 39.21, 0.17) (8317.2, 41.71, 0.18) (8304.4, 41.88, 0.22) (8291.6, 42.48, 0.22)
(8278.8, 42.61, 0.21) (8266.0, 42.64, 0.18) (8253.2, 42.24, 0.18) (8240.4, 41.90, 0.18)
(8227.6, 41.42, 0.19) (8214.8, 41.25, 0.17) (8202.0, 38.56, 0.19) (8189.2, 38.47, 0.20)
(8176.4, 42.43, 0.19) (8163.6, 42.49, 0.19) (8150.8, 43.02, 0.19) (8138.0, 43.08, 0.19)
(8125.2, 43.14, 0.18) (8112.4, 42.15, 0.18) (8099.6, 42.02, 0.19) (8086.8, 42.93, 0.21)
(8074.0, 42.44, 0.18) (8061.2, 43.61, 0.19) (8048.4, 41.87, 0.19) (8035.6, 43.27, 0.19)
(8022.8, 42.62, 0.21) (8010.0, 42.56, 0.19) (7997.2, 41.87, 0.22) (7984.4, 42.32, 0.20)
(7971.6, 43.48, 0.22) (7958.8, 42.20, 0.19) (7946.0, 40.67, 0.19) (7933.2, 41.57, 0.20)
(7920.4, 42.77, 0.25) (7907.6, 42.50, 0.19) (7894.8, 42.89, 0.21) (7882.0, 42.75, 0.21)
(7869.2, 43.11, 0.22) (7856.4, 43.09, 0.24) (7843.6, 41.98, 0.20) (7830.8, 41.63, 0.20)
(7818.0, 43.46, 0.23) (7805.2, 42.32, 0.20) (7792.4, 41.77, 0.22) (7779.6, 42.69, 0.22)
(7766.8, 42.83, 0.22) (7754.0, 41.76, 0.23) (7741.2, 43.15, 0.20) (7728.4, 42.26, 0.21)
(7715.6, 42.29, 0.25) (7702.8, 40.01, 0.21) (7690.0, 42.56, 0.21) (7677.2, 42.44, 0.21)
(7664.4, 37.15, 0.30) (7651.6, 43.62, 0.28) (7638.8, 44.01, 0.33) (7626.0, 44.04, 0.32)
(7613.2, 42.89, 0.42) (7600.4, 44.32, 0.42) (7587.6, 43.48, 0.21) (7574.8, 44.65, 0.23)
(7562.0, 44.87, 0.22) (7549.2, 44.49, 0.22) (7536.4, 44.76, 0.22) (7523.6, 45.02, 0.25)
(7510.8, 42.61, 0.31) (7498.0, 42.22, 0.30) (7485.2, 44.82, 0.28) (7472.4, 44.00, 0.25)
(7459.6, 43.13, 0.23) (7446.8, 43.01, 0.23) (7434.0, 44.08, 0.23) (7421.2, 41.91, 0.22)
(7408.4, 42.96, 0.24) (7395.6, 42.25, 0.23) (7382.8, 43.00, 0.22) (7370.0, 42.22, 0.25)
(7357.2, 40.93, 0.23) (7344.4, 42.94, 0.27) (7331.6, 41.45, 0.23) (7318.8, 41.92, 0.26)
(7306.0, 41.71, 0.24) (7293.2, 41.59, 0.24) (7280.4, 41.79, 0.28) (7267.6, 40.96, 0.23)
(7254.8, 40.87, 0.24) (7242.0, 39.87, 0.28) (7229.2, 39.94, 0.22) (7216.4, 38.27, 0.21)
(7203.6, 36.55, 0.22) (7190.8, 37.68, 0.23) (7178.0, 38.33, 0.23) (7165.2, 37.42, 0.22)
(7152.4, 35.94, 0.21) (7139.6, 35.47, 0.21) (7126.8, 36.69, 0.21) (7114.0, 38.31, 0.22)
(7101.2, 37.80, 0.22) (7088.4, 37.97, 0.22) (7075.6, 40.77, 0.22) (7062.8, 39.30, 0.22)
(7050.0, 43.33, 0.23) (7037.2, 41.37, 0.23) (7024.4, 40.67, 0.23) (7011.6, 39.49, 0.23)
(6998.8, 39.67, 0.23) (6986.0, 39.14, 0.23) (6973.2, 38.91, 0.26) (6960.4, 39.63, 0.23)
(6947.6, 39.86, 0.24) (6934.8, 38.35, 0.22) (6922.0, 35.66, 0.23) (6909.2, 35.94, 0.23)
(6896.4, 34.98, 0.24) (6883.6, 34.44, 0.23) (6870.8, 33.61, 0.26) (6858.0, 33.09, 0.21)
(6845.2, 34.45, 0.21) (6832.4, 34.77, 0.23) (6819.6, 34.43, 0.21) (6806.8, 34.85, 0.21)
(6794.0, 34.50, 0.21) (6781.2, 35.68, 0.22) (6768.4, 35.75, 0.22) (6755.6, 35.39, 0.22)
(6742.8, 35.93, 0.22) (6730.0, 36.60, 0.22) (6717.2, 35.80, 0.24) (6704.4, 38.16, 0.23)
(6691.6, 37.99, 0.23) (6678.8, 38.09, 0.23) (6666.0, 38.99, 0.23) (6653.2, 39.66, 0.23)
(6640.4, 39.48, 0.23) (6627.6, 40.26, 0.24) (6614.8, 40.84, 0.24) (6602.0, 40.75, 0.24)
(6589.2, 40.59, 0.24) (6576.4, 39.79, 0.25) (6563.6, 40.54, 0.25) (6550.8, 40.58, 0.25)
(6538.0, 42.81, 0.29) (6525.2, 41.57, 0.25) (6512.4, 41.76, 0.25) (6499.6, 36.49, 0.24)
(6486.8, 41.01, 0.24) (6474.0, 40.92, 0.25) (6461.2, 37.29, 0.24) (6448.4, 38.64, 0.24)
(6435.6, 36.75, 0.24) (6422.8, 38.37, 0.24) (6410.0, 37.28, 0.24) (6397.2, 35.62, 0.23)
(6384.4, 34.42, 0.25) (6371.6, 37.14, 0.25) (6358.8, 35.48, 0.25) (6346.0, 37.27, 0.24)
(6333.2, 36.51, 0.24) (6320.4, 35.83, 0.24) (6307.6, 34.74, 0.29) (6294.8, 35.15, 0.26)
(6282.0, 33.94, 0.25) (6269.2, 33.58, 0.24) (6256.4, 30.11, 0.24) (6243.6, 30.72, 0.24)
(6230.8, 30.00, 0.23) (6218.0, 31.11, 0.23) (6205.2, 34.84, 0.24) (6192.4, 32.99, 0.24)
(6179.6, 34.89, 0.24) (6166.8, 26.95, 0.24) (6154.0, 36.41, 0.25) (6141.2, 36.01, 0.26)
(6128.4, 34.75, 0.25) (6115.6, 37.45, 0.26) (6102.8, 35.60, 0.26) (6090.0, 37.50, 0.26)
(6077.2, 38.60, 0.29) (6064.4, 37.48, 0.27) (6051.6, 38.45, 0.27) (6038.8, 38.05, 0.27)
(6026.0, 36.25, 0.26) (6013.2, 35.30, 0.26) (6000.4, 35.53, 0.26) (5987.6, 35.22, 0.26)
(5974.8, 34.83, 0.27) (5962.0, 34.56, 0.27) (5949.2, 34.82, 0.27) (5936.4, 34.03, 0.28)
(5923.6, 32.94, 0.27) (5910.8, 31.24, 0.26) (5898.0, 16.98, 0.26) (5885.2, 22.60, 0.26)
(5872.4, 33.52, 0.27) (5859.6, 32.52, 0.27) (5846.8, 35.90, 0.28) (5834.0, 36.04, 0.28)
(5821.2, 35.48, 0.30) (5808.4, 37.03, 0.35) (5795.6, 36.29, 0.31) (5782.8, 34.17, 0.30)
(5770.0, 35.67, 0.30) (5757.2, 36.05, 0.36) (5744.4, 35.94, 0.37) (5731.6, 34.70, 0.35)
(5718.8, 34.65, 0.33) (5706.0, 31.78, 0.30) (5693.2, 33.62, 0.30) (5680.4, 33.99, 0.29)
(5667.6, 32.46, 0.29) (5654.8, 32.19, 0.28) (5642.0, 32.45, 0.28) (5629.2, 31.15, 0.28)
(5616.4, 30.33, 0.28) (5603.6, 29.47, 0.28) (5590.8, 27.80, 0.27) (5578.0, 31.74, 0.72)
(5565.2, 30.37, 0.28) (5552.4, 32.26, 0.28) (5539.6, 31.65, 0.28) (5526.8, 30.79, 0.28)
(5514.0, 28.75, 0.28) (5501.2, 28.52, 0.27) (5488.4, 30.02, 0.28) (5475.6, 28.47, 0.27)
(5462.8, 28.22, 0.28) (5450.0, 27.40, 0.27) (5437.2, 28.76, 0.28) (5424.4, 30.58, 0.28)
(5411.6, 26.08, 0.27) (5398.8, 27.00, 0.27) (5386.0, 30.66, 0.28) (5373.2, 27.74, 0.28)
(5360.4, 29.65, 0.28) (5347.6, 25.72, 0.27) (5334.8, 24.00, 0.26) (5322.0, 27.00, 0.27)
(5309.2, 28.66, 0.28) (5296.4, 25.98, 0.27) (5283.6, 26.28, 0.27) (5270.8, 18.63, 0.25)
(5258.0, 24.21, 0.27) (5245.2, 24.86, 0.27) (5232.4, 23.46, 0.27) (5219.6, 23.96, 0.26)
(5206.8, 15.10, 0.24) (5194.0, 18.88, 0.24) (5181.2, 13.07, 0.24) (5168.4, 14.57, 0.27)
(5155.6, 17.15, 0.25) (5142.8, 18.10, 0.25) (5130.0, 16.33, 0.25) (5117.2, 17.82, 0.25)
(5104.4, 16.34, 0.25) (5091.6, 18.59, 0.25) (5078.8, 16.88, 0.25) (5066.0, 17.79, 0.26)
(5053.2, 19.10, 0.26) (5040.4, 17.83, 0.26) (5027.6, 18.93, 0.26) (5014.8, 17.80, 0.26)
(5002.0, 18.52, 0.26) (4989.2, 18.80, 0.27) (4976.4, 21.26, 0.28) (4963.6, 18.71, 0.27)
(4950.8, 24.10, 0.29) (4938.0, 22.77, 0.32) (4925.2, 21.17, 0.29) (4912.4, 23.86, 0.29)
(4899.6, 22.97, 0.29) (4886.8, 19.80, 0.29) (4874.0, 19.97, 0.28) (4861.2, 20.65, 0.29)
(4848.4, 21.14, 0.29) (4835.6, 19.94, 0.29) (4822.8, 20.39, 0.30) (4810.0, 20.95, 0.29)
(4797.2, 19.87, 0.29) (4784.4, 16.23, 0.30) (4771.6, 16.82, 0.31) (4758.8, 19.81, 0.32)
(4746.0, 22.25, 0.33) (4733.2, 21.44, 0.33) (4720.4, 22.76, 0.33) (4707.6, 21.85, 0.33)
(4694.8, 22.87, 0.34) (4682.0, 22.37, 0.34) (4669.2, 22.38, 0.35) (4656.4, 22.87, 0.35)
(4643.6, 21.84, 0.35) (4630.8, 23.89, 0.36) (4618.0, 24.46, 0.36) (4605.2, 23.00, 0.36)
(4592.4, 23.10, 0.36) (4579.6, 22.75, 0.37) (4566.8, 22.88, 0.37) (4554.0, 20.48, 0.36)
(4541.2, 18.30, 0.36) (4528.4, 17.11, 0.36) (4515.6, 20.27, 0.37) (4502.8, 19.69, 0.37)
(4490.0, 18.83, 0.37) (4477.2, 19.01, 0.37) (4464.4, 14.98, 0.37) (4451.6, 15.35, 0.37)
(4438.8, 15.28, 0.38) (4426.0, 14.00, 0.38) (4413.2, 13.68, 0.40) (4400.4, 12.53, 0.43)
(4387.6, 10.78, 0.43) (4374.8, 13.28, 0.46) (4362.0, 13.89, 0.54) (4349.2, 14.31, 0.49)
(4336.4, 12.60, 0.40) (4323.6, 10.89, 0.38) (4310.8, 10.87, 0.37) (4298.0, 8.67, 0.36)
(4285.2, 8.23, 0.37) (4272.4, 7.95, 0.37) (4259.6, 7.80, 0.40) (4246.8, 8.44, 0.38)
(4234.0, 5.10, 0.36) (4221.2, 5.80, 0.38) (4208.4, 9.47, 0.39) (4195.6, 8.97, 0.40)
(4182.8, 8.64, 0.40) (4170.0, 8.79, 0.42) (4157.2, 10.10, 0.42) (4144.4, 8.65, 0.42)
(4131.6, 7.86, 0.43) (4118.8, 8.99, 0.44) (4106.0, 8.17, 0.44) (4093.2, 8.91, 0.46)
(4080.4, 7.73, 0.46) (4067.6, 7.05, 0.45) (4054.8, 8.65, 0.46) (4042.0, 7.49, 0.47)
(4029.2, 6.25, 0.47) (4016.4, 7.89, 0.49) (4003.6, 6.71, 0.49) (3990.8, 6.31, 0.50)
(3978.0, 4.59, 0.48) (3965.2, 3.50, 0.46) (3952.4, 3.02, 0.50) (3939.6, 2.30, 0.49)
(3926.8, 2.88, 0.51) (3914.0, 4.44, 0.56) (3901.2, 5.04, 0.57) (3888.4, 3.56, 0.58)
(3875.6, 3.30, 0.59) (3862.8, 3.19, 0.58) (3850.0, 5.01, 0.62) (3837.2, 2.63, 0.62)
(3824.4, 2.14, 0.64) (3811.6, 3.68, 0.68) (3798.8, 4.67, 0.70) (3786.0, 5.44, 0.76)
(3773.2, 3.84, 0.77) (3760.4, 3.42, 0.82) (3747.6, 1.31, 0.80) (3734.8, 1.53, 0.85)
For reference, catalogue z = 0.00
